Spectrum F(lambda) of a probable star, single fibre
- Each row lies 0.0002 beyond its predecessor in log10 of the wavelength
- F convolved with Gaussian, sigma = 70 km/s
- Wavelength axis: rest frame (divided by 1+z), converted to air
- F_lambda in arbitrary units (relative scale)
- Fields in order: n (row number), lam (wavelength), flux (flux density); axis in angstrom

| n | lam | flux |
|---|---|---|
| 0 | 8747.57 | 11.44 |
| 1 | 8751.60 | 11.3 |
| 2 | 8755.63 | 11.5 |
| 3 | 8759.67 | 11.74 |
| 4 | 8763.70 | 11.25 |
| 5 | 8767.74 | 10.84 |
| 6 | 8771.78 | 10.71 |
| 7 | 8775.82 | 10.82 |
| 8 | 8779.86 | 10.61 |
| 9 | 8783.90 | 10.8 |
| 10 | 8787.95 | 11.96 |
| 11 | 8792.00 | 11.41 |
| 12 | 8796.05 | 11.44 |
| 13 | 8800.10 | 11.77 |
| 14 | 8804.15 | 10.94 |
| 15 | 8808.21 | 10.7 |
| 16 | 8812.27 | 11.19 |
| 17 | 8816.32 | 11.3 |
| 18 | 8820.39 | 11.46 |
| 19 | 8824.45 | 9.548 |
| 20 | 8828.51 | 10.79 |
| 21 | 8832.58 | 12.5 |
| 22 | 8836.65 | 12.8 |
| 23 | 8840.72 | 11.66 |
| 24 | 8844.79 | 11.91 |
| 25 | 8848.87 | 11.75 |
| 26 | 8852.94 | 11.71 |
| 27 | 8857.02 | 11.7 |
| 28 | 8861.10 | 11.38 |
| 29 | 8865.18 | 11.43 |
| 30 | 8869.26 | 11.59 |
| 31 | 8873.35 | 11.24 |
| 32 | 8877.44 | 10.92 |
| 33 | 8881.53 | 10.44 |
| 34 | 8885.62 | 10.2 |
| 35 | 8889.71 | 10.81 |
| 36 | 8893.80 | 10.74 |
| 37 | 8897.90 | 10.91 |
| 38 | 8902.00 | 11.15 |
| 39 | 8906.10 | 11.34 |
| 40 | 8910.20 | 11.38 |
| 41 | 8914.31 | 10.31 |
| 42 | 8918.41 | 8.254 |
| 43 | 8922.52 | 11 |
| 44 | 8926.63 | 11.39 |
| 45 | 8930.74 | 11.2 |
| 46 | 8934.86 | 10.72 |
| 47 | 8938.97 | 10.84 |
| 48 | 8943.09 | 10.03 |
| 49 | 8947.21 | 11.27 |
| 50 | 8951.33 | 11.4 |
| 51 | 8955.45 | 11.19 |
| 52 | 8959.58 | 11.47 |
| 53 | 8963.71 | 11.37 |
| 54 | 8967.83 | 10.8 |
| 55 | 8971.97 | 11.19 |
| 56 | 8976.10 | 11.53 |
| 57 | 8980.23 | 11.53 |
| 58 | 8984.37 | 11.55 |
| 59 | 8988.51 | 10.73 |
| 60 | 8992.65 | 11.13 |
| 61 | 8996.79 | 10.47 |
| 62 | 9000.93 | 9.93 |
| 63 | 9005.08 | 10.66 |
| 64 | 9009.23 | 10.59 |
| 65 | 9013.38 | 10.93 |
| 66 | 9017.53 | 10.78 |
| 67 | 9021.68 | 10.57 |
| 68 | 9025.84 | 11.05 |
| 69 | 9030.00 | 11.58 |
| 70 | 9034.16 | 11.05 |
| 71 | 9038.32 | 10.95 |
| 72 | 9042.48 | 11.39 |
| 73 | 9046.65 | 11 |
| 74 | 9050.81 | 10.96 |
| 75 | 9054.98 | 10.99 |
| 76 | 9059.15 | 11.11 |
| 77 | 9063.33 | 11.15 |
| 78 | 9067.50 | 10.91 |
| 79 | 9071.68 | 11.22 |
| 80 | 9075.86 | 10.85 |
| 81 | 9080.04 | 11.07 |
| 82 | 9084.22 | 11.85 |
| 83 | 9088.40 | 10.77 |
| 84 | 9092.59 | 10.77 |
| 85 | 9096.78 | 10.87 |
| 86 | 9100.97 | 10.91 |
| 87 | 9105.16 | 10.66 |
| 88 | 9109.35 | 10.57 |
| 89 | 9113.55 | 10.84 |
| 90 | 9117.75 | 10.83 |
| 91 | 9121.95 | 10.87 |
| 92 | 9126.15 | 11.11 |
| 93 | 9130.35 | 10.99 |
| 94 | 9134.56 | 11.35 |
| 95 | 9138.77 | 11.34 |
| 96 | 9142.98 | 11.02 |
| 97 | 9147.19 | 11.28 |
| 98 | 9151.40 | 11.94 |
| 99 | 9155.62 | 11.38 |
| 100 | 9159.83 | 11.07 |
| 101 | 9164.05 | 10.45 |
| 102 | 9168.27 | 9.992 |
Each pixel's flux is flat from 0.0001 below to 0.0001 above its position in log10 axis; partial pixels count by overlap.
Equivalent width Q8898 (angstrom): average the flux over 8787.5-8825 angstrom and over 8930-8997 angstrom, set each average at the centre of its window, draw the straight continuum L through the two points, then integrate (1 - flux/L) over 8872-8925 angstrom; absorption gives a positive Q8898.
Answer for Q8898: 2.3 angstrom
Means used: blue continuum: 11.2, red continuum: 11.1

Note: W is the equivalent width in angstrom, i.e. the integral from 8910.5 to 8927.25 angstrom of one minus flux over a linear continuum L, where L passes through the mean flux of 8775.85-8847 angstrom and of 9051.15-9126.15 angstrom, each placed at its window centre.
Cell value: 1.38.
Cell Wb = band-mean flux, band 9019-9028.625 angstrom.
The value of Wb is 10.9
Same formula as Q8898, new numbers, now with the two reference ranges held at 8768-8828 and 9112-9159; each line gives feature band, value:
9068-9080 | 0.14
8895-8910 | -0.08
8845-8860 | -0.90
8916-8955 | 1.40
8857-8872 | -0.58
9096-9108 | 0.40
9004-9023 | 0.71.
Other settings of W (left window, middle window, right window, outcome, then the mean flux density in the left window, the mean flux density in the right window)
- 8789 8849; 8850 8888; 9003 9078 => 0.42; 11.4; 11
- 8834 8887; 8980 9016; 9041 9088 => 1.39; 11.5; 11.1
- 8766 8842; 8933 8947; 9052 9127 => 0.60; 11.2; 11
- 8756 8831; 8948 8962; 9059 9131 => -0.42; 11.1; 11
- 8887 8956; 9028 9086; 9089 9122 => -1.91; 10.8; 10.8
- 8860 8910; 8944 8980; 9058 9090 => -0.62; 11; 11.1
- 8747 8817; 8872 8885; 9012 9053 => 0.42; 11.2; 11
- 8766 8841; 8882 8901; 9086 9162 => 0.84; 11.2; 11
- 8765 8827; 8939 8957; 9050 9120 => 0.07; 11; 11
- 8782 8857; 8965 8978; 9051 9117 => -0.02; 11.4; 11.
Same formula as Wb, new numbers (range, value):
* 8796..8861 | 11.4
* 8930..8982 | 11.1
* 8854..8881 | 11.3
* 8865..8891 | 10.9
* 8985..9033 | 10.8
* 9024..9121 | 11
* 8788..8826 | 11.1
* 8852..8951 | 10.9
